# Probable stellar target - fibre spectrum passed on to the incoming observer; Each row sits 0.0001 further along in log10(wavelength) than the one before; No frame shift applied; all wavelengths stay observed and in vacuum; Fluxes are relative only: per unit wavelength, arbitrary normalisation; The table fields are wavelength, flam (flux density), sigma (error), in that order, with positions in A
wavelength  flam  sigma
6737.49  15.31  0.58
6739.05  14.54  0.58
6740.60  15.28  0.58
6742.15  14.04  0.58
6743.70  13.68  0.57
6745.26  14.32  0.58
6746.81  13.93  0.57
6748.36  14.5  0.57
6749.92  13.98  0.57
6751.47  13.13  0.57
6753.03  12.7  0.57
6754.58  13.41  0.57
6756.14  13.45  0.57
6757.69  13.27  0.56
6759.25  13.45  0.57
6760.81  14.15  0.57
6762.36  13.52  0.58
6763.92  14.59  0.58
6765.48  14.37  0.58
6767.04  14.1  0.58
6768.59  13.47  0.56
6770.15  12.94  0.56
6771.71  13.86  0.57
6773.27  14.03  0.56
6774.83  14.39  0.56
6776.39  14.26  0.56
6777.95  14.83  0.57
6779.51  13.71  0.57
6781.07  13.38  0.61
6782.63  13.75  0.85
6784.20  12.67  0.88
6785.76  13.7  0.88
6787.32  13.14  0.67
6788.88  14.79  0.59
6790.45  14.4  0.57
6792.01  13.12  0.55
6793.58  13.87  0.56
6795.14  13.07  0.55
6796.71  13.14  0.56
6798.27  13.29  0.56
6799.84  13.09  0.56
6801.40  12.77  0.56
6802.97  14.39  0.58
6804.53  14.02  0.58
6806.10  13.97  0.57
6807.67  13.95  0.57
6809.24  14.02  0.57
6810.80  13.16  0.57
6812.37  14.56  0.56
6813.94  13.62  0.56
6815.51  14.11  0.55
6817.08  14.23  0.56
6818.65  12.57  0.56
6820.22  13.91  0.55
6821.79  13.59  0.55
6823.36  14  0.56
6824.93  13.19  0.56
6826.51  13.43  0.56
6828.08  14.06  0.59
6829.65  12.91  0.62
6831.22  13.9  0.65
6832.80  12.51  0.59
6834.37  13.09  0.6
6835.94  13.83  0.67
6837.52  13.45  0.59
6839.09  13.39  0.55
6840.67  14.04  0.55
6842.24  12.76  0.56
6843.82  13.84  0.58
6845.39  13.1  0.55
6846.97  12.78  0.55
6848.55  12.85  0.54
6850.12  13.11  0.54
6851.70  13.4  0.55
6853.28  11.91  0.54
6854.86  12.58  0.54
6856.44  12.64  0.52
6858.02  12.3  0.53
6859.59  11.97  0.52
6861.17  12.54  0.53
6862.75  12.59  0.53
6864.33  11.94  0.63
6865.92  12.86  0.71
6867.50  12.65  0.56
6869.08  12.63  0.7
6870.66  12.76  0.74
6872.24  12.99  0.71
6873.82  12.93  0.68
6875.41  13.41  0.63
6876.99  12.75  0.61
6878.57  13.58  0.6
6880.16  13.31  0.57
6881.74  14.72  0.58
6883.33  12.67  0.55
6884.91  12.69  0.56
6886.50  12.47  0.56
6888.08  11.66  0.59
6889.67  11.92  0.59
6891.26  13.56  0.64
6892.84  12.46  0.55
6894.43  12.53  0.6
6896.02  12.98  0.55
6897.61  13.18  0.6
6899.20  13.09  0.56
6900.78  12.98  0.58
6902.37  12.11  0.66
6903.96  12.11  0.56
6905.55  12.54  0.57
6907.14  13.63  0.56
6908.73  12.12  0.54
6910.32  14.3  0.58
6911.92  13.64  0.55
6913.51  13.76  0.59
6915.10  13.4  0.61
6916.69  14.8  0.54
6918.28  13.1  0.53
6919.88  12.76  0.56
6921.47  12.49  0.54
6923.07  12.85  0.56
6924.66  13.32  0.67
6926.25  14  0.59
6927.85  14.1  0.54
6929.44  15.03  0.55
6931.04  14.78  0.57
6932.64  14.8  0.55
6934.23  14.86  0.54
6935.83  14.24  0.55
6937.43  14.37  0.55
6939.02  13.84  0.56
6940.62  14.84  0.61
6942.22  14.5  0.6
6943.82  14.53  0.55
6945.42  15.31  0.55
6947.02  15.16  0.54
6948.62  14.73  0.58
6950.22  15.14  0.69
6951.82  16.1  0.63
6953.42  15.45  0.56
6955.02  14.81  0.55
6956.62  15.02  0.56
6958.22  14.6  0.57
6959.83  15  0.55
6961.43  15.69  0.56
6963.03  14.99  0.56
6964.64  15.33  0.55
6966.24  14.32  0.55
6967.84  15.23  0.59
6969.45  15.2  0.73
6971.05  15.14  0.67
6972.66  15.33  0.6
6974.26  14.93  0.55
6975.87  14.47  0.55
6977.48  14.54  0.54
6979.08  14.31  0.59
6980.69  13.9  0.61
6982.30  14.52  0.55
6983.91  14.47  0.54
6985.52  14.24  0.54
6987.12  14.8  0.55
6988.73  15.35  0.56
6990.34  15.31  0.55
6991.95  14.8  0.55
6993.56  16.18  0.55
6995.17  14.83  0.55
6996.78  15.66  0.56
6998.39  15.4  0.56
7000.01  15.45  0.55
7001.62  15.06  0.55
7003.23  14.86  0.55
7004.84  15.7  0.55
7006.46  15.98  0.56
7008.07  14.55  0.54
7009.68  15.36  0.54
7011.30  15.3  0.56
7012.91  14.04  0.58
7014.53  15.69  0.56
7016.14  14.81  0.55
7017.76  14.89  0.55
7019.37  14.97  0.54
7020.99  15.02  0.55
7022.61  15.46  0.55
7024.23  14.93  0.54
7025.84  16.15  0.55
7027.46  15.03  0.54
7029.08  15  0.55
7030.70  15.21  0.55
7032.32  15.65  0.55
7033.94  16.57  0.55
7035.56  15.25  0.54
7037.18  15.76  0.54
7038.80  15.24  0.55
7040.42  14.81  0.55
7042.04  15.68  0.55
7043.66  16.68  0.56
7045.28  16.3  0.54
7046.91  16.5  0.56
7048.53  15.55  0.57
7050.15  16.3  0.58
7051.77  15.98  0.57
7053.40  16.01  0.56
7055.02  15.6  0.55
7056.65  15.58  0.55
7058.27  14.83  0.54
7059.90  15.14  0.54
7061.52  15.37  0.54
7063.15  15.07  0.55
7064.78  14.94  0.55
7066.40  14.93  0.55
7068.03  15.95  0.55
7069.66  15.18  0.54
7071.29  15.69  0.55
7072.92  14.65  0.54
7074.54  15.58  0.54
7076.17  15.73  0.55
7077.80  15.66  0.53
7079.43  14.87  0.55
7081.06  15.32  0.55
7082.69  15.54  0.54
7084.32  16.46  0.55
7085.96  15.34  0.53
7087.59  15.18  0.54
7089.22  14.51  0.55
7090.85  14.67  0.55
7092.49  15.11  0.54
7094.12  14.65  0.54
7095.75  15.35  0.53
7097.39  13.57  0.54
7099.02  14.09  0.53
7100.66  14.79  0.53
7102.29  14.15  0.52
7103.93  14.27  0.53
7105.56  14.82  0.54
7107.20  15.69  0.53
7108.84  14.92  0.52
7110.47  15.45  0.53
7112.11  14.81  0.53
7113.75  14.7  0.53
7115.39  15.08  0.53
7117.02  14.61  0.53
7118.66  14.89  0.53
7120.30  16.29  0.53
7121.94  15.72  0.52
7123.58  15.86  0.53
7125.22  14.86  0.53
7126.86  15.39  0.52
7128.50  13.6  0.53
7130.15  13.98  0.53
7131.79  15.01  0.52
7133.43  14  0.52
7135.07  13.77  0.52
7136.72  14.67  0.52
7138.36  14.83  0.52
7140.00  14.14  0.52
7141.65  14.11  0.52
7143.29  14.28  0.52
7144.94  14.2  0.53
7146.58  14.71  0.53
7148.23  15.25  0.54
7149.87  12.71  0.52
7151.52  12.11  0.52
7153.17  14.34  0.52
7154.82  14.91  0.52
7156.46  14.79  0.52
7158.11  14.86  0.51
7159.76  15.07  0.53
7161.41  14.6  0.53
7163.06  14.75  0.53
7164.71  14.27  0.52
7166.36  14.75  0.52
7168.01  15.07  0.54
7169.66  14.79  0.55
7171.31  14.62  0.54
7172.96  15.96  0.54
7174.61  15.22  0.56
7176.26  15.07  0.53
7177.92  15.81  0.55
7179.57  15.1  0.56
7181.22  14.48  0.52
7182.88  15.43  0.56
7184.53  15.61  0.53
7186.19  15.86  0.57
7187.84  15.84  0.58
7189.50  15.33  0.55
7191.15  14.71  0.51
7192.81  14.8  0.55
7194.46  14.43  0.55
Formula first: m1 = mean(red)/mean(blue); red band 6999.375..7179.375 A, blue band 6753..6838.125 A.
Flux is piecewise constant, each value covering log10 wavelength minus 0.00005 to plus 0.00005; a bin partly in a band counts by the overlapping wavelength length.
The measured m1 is 1.10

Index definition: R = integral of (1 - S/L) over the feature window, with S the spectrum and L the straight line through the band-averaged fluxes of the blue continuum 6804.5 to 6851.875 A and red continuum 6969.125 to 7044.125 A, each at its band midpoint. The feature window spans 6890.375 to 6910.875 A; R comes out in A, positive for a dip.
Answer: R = 1.9 A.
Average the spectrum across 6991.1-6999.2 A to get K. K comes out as 15.4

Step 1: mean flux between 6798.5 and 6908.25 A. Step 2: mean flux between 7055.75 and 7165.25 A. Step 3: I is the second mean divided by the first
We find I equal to 1.13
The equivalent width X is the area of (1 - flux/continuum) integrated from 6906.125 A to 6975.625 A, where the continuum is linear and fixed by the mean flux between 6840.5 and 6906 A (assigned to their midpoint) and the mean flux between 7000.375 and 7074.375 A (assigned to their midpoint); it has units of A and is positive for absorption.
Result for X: -2.9 A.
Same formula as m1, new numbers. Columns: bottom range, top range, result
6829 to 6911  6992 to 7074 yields 1.19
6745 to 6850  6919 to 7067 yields 1.10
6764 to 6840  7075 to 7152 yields 1.08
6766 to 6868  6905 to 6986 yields 1.07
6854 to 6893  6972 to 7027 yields 1.18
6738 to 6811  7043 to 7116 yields 1.11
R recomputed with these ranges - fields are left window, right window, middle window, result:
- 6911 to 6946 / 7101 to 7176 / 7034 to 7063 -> -2.56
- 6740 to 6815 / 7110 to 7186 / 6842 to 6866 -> 2.20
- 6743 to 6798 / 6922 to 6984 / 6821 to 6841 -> 0.83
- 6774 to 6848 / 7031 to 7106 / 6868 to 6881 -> 0.92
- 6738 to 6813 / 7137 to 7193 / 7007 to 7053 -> -3.26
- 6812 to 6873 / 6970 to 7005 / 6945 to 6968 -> -0.87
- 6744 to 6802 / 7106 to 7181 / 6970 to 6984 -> -0.36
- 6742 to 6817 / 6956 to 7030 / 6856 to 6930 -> 7.41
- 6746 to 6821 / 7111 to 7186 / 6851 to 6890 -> 3.48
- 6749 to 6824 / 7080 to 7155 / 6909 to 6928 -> 0.84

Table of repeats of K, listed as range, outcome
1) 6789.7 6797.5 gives 13.5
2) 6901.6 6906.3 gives 12.2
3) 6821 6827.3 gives 13.5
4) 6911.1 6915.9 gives 13.6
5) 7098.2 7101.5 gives 14.5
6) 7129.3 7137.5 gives 14.3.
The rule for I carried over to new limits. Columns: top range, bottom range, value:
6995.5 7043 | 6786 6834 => 1.12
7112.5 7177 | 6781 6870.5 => 1.10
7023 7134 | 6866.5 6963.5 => 1.11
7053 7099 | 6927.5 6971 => 1.02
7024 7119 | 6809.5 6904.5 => 1.17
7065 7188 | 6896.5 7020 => 1.03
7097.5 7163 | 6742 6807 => 1.06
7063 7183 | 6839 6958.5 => 1.11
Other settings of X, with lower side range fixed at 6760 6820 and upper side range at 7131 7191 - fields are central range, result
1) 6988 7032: -2.7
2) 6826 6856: 1.5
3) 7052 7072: -1.2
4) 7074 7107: -1.0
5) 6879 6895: 1.4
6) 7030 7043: -1.0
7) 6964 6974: -0.6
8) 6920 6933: 0.3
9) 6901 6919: 1.1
